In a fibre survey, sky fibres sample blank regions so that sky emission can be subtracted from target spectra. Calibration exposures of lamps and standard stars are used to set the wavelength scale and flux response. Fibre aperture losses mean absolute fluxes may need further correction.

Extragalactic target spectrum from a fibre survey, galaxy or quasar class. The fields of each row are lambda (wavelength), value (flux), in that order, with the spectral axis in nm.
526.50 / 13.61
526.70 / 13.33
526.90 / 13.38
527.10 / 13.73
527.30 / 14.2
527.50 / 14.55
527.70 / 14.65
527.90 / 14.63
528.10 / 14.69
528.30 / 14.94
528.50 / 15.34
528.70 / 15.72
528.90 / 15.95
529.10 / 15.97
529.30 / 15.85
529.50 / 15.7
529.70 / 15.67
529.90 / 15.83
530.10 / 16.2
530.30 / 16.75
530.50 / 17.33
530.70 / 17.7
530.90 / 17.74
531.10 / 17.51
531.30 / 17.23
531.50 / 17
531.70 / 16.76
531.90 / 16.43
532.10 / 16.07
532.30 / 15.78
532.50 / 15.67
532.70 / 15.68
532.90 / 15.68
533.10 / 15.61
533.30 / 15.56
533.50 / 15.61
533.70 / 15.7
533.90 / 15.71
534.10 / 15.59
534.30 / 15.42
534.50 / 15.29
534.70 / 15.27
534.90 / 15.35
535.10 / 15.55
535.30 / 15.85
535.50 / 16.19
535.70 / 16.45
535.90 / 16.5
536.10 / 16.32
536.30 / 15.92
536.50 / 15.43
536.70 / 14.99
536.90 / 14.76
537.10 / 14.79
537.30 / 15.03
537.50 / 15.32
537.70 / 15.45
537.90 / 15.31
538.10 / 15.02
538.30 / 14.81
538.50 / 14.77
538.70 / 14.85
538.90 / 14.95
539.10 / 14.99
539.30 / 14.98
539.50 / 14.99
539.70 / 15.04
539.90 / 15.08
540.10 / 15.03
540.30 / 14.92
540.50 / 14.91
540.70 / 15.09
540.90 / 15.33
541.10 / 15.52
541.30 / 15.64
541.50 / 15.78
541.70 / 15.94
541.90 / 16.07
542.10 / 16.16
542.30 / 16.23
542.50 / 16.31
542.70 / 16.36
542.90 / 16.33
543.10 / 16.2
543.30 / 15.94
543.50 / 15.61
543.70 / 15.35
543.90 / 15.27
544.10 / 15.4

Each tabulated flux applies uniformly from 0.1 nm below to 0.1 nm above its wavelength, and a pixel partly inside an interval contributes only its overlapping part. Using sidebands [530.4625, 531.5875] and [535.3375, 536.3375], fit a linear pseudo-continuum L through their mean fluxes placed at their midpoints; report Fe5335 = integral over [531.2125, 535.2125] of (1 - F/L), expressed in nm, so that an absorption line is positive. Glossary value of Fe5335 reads 0.25 nm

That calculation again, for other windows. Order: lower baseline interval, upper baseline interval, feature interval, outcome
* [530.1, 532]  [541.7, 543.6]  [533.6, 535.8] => 0.15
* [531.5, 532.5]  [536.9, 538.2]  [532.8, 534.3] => 0.03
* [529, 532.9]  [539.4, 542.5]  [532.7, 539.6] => 0.23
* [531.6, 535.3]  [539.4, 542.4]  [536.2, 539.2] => 0.09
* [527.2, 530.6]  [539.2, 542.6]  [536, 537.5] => 0.02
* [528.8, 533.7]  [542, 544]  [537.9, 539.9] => 0.14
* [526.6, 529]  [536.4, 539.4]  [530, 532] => -0.32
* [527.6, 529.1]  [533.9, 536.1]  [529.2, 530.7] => -0.09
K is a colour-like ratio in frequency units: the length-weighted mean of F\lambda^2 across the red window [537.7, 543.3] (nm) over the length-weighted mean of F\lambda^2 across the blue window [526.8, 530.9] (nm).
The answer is 1.0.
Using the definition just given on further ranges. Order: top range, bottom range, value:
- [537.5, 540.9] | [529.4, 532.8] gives 0.94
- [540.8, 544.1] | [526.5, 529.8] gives 1.13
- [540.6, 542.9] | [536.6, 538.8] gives 1.07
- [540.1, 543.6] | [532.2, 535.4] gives 1.04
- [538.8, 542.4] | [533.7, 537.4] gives 1.01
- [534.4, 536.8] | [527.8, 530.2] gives 1.04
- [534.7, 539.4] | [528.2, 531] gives 0.98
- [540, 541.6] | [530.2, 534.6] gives 0.97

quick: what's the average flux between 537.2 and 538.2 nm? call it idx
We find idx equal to 15.2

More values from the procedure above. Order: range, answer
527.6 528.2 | 14.7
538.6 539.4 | 14.9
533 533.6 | 15.6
